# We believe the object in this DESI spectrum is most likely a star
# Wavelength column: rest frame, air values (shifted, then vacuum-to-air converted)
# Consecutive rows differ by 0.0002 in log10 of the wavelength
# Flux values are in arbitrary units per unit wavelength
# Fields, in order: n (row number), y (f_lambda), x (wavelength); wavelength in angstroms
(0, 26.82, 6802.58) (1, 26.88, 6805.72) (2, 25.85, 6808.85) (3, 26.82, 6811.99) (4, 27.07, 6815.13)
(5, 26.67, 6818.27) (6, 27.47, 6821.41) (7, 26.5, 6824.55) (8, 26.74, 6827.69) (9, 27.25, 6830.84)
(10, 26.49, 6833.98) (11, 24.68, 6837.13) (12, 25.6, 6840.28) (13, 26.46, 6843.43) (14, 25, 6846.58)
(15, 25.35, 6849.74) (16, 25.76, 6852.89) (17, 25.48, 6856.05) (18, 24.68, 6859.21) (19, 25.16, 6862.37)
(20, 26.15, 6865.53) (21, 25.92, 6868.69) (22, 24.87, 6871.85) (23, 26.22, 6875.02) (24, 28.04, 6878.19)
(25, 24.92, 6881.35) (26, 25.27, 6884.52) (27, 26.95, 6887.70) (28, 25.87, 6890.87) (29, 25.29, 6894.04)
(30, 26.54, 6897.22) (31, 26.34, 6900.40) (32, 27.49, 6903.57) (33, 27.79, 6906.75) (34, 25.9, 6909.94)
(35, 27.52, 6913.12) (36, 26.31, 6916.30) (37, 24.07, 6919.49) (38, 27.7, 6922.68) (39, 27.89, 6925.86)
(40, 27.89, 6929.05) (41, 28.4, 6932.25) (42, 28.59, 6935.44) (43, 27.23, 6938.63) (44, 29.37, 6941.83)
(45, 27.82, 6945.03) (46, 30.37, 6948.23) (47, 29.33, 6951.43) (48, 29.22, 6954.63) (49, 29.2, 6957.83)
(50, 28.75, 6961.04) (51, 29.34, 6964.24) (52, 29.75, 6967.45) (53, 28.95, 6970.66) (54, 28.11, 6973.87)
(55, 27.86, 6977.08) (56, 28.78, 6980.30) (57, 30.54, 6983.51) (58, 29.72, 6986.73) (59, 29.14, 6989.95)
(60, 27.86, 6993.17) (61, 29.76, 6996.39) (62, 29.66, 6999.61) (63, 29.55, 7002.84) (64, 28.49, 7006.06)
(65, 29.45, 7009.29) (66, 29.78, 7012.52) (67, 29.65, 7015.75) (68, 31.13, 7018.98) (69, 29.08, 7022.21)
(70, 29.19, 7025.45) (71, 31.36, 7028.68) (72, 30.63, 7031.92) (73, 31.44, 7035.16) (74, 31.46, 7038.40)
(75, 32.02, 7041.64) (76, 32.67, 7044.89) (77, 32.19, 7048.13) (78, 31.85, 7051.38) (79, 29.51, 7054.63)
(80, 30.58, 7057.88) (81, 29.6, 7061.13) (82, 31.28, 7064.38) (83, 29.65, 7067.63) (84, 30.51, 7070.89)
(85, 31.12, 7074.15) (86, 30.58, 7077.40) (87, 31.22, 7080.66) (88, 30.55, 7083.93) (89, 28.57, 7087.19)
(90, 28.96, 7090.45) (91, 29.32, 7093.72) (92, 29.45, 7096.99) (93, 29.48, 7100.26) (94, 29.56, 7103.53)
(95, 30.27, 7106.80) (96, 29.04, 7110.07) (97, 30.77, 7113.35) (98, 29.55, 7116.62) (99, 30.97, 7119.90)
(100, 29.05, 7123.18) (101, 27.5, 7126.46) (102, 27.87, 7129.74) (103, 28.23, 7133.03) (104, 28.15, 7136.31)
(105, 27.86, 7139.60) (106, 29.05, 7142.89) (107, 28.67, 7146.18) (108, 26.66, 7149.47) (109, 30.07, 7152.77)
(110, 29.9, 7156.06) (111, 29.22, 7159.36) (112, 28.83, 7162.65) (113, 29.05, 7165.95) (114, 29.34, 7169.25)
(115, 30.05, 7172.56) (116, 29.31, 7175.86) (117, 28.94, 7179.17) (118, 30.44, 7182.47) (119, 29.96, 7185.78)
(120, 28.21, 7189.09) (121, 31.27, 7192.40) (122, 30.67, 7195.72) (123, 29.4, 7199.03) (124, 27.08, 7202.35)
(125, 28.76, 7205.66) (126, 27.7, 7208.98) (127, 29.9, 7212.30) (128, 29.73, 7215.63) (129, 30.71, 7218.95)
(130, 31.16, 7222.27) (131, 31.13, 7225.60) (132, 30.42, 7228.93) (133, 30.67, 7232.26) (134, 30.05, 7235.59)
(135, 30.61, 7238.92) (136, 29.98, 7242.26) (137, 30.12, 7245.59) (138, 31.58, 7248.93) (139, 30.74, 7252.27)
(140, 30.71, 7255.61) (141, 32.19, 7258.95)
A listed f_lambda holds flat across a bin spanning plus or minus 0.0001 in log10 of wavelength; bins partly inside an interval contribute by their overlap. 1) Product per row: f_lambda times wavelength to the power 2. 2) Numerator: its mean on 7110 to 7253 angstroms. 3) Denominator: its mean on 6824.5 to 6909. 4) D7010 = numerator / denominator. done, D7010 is 1.24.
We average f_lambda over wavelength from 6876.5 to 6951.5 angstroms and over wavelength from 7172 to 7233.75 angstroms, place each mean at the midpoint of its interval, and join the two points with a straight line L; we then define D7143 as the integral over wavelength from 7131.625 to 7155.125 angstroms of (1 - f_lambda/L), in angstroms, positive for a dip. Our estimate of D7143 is 0.6 angstroms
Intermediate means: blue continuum 27.2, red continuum 29.8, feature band 28.4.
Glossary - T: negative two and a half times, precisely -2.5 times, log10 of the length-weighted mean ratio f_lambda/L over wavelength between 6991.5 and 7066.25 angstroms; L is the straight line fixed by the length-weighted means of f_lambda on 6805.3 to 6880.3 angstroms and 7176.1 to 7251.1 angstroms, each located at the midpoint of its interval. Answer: -0.087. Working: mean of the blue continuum 26.1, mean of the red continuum 29.9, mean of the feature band 30.4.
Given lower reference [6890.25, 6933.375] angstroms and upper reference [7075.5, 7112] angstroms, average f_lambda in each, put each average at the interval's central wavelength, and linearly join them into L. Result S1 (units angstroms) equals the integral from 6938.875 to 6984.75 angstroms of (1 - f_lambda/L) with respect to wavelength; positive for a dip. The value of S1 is -2.4 angstroms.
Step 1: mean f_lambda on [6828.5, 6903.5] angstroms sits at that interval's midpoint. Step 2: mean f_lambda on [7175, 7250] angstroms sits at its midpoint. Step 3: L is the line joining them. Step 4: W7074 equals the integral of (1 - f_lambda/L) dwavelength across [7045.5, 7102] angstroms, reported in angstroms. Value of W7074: -4.0 angstroms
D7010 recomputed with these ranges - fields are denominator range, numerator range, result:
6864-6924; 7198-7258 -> 1.26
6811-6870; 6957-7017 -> 1.17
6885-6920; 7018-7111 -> 1.21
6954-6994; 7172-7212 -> 1.07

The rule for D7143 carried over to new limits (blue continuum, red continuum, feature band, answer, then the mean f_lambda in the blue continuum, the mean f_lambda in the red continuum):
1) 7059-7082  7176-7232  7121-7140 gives 1.2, 30.6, 29.7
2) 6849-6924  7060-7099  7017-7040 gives -1.3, 26.1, 30.1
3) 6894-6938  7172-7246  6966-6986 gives -1.0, 27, 29.8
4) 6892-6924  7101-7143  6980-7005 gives -1.7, 26.5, 29.1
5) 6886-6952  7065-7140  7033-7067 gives -2.7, 27.3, 29.5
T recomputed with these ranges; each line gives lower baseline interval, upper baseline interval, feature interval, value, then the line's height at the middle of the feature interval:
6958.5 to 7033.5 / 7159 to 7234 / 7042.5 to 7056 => -0.08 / 29.5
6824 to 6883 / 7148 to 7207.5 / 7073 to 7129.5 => -0.05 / 28.5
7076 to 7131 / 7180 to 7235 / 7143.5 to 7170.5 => 0.03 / 29.7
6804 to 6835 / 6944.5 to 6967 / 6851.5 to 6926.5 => 0.08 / 28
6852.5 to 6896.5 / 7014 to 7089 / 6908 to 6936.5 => 0.00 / 27.1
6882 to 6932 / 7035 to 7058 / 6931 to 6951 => -0.03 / 27.8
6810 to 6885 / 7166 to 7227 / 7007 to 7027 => -0.07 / 27.8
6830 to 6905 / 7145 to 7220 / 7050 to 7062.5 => -0.09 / 27.9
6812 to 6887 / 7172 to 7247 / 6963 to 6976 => -0.07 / 27.3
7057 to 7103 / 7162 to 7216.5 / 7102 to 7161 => 0.03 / 29.7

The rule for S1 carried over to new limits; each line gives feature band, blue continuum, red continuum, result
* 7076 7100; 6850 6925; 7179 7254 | -1.1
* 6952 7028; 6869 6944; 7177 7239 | -4.6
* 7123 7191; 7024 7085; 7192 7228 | 2.8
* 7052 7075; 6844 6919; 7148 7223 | -1.9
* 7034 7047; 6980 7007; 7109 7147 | -1.2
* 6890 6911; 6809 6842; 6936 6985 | 1.0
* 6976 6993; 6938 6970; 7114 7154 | -0.1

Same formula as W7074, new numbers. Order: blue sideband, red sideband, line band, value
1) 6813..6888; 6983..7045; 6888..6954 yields 0.9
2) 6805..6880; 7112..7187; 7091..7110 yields -0.6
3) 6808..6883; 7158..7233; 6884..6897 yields 0.3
